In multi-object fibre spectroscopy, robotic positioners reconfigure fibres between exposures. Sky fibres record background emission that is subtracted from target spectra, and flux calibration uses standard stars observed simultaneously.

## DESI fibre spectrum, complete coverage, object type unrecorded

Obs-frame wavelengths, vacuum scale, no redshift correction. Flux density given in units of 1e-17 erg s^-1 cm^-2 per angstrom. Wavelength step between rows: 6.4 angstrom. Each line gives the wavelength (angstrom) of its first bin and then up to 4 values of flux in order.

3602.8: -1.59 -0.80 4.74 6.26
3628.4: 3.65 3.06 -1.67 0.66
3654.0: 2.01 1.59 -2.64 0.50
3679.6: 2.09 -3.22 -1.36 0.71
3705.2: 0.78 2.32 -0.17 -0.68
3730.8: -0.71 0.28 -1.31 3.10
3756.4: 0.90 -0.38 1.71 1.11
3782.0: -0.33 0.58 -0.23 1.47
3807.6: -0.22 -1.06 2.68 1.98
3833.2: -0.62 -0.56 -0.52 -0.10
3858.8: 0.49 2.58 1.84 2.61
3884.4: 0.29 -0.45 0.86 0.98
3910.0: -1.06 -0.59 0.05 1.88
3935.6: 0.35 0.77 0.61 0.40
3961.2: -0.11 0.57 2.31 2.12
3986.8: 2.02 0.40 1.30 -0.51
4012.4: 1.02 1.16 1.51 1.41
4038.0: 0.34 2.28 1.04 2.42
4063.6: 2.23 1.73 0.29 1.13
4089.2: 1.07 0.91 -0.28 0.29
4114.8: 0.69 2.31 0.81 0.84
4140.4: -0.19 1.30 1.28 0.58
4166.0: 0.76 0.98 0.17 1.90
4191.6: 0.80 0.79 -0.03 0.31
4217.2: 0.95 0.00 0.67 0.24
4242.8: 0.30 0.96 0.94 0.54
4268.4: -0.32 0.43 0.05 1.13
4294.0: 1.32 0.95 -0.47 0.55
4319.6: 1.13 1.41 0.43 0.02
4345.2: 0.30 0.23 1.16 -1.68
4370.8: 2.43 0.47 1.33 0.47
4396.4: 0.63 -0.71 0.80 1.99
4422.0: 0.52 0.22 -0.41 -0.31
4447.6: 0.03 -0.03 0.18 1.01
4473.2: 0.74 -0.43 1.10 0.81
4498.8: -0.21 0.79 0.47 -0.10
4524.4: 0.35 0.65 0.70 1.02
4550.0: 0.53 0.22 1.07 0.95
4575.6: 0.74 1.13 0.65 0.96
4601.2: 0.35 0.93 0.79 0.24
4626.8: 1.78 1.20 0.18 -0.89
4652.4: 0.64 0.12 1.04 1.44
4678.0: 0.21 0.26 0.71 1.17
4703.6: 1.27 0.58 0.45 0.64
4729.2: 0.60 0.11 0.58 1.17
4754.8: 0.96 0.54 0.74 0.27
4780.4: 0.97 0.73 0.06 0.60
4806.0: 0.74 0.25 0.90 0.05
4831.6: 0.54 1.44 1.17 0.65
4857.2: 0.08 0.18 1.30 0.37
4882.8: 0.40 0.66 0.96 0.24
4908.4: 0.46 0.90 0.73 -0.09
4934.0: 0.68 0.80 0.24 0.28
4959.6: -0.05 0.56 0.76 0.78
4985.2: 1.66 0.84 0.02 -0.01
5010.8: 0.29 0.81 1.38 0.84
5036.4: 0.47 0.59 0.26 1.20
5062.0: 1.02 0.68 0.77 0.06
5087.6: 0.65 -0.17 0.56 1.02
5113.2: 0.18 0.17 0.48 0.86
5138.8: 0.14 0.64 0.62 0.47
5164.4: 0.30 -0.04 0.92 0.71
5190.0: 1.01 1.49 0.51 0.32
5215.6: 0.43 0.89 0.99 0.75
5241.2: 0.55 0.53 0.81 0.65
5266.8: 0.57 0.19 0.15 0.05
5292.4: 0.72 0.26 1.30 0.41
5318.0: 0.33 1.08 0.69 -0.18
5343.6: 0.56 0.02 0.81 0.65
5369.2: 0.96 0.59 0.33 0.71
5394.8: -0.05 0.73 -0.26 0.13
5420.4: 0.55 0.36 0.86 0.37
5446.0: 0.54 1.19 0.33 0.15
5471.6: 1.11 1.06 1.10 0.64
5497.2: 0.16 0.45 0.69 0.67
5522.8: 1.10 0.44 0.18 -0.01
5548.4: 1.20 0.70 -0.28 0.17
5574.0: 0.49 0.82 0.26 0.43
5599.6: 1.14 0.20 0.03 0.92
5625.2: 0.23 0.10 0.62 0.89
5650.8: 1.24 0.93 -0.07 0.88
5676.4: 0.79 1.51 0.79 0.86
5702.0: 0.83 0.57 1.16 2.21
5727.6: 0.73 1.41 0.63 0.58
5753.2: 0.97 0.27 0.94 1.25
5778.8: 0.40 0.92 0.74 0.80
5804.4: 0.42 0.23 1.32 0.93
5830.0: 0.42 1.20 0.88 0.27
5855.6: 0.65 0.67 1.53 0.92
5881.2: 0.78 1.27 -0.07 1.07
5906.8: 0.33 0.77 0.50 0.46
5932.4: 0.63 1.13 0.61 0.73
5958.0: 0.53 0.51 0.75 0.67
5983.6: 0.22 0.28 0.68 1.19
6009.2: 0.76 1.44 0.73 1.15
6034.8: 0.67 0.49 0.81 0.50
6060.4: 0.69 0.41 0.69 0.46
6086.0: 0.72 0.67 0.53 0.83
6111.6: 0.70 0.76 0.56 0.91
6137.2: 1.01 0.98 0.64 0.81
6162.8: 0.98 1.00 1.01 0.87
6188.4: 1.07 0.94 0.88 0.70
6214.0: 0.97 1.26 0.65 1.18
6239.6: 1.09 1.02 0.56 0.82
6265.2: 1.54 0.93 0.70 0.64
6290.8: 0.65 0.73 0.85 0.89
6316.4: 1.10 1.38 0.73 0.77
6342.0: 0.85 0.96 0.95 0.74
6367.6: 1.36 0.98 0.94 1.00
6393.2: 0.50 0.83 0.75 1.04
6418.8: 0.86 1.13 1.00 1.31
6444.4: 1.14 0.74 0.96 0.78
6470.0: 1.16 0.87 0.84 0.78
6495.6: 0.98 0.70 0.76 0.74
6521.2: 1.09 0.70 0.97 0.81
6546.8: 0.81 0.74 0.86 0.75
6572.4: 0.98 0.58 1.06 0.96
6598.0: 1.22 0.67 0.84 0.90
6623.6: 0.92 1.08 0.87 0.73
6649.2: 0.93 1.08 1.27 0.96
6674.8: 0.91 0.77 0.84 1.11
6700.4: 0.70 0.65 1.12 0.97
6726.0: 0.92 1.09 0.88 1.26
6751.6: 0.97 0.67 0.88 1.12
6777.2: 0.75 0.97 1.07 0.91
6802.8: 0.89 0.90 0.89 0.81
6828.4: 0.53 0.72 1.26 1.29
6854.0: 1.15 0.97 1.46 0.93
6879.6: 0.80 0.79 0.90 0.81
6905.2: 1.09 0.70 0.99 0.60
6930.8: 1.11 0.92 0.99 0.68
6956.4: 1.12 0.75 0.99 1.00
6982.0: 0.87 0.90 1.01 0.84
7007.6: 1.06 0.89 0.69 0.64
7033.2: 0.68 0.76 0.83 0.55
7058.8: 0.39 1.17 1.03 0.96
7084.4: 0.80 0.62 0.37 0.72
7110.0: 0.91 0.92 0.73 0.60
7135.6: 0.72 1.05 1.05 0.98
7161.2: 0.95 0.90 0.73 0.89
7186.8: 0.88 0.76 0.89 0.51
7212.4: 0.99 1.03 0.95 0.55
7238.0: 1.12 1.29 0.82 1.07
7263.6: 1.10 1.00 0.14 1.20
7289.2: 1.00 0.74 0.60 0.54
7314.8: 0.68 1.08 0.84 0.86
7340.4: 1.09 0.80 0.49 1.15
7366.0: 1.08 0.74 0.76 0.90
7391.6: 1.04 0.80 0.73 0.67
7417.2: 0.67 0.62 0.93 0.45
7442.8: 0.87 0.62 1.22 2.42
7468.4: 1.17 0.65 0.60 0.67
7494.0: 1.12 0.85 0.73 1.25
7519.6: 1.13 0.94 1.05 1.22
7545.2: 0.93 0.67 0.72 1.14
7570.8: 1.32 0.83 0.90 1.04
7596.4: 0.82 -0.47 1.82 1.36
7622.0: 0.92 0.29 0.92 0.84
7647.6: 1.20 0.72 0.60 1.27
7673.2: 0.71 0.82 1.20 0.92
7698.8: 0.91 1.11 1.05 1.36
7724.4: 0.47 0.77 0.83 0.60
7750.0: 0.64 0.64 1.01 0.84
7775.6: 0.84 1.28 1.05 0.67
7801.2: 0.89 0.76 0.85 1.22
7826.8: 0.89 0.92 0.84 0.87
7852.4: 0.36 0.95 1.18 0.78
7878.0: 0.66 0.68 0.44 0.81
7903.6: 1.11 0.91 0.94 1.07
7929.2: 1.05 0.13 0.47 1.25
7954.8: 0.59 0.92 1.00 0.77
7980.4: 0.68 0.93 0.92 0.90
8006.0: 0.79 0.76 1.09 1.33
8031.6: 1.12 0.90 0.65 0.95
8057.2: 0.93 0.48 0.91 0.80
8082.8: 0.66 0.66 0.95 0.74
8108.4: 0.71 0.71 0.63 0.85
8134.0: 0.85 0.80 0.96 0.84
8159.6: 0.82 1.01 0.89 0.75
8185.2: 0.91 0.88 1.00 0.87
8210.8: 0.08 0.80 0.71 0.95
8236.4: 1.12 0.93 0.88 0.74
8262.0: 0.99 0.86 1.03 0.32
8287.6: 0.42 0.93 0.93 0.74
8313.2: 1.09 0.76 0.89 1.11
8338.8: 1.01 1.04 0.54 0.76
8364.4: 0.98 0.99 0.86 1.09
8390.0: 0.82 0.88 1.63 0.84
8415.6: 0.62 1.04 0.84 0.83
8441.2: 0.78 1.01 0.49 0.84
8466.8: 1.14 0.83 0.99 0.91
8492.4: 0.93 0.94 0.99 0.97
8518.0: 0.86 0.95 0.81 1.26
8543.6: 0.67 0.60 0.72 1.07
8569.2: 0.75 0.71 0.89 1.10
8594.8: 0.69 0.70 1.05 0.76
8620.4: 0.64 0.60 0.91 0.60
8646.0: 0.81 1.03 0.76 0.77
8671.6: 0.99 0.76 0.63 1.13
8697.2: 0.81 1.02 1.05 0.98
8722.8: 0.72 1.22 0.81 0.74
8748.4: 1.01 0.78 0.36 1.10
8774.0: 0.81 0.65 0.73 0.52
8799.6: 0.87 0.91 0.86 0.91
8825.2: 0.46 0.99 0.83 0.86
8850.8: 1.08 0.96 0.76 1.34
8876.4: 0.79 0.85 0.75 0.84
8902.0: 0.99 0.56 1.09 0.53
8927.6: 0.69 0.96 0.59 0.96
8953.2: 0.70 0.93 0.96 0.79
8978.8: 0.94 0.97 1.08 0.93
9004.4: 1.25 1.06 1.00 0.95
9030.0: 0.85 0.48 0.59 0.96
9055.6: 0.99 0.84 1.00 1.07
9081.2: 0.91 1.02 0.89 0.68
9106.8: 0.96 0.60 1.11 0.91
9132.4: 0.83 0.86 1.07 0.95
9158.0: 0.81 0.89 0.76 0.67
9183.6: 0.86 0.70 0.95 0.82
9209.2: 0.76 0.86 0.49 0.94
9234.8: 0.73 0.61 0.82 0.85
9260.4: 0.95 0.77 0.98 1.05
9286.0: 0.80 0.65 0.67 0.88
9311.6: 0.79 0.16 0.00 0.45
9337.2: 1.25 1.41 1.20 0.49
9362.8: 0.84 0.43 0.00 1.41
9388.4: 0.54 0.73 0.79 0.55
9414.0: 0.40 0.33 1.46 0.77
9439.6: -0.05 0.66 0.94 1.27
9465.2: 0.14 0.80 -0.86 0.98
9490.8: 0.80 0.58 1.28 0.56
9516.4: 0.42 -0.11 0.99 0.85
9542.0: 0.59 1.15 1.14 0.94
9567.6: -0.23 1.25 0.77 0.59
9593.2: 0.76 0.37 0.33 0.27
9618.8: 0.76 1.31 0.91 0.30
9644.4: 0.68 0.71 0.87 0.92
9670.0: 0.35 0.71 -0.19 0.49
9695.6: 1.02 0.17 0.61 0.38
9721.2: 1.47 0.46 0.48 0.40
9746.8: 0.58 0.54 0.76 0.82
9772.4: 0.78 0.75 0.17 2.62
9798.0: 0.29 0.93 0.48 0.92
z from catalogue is 0.534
